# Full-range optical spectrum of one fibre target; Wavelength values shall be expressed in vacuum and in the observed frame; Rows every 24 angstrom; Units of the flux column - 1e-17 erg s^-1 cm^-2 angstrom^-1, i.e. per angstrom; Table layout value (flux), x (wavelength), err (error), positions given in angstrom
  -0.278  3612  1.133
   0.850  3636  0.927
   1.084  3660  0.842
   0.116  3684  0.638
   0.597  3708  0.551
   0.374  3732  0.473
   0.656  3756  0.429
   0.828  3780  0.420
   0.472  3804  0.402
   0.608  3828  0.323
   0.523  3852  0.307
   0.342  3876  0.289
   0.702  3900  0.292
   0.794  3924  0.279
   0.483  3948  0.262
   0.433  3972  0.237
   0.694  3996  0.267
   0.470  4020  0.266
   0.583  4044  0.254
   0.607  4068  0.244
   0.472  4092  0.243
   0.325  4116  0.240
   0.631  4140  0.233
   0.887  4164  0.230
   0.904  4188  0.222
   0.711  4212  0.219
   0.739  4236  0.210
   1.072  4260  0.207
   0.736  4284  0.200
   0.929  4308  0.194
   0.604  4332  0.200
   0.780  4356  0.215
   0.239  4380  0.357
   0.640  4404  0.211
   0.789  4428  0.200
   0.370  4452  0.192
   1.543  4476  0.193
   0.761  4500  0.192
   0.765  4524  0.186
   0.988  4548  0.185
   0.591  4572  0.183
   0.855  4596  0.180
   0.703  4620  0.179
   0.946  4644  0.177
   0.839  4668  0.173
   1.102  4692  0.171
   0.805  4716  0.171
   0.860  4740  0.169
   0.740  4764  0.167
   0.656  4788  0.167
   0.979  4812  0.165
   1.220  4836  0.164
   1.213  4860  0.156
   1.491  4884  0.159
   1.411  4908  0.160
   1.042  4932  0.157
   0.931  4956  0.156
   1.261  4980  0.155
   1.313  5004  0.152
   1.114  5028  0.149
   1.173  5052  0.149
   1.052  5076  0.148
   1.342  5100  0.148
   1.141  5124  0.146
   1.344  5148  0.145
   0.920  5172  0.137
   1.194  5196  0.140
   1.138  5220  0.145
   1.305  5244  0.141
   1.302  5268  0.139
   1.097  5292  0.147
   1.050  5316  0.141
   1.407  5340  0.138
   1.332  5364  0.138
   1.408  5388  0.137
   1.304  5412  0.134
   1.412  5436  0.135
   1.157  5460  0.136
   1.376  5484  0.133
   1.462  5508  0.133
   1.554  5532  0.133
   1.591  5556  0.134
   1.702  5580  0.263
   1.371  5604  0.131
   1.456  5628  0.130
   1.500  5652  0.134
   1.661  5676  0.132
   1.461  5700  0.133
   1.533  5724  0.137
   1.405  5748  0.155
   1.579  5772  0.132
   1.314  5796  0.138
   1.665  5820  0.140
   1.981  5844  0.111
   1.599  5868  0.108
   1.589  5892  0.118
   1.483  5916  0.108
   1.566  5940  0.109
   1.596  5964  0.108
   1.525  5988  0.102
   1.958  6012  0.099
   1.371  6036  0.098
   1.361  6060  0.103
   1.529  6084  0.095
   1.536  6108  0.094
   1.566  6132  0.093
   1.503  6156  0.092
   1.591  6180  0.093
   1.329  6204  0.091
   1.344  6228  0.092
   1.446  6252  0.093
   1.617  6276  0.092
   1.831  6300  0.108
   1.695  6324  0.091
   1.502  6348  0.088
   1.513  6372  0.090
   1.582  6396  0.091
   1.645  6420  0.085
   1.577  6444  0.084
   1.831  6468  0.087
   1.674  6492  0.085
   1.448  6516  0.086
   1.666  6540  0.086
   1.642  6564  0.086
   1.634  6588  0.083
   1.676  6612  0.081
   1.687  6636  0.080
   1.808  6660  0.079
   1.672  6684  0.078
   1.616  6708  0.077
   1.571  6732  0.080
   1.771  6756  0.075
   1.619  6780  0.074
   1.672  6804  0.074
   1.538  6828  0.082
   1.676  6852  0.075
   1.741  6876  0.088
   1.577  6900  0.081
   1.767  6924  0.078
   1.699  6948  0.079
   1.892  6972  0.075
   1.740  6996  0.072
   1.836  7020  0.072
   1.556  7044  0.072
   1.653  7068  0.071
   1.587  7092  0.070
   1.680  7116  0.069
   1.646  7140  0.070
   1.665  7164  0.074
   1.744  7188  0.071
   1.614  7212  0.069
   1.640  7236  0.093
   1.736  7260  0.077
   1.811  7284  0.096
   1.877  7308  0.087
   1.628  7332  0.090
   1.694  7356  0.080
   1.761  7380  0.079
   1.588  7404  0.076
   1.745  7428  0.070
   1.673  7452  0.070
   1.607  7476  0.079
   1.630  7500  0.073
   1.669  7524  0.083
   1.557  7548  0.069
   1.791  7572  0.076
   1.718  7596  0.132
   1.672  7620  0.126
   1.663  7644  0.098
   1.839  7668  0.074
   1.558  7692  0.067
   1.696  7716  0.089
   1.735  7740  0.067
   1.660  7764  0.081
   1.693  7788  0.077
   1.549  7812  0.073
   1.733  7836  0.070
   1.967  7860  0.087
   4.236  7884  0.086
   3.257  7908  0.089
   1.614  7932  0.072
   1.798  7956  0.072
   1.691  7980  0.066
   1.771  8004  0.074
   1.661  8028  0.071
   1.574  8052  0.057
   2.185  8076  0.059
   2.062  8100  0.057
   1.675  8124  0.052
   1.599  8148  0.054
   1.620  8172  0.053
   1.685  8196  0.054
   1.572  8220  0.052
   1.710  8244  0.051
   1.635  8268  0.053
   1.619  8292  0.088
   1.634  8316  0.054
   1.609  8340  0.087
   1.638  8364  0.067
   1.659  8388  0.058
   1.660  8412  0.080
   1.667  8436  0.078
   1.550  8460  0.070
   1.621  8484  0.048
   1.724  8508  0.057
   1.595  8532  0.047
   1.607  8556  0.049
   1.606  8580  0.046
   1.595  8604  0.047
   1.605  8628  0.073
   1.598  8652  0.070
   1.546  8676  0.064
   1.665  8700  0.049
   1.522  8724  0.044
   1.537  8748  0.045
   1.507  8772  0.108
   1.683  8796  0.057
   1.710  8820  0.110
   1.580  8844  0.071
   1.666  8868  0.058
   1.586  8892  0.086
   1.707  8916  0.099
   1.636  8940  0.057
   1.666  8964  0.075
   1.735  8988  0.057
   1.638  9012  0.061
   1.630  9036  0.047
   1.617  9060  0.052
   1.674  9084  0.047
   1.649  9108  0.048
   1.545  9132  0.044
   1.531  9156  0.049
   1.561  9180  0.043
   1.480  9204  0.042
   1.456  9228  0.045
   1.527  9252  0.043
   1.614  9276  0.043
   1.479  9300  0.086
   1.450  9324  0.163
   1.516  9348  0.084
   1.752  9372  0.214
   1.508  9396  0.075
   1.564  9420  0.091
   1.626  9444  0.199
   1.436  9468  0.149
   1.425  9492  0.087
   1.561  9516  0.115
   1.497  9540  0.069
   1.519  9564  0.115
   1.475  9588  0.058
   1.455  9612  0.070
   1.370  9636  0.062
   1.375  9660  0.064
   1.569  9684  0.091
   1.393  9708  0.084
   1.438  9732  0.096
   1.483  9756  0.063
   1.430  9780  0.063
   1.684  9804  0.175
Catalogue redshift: 0.20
